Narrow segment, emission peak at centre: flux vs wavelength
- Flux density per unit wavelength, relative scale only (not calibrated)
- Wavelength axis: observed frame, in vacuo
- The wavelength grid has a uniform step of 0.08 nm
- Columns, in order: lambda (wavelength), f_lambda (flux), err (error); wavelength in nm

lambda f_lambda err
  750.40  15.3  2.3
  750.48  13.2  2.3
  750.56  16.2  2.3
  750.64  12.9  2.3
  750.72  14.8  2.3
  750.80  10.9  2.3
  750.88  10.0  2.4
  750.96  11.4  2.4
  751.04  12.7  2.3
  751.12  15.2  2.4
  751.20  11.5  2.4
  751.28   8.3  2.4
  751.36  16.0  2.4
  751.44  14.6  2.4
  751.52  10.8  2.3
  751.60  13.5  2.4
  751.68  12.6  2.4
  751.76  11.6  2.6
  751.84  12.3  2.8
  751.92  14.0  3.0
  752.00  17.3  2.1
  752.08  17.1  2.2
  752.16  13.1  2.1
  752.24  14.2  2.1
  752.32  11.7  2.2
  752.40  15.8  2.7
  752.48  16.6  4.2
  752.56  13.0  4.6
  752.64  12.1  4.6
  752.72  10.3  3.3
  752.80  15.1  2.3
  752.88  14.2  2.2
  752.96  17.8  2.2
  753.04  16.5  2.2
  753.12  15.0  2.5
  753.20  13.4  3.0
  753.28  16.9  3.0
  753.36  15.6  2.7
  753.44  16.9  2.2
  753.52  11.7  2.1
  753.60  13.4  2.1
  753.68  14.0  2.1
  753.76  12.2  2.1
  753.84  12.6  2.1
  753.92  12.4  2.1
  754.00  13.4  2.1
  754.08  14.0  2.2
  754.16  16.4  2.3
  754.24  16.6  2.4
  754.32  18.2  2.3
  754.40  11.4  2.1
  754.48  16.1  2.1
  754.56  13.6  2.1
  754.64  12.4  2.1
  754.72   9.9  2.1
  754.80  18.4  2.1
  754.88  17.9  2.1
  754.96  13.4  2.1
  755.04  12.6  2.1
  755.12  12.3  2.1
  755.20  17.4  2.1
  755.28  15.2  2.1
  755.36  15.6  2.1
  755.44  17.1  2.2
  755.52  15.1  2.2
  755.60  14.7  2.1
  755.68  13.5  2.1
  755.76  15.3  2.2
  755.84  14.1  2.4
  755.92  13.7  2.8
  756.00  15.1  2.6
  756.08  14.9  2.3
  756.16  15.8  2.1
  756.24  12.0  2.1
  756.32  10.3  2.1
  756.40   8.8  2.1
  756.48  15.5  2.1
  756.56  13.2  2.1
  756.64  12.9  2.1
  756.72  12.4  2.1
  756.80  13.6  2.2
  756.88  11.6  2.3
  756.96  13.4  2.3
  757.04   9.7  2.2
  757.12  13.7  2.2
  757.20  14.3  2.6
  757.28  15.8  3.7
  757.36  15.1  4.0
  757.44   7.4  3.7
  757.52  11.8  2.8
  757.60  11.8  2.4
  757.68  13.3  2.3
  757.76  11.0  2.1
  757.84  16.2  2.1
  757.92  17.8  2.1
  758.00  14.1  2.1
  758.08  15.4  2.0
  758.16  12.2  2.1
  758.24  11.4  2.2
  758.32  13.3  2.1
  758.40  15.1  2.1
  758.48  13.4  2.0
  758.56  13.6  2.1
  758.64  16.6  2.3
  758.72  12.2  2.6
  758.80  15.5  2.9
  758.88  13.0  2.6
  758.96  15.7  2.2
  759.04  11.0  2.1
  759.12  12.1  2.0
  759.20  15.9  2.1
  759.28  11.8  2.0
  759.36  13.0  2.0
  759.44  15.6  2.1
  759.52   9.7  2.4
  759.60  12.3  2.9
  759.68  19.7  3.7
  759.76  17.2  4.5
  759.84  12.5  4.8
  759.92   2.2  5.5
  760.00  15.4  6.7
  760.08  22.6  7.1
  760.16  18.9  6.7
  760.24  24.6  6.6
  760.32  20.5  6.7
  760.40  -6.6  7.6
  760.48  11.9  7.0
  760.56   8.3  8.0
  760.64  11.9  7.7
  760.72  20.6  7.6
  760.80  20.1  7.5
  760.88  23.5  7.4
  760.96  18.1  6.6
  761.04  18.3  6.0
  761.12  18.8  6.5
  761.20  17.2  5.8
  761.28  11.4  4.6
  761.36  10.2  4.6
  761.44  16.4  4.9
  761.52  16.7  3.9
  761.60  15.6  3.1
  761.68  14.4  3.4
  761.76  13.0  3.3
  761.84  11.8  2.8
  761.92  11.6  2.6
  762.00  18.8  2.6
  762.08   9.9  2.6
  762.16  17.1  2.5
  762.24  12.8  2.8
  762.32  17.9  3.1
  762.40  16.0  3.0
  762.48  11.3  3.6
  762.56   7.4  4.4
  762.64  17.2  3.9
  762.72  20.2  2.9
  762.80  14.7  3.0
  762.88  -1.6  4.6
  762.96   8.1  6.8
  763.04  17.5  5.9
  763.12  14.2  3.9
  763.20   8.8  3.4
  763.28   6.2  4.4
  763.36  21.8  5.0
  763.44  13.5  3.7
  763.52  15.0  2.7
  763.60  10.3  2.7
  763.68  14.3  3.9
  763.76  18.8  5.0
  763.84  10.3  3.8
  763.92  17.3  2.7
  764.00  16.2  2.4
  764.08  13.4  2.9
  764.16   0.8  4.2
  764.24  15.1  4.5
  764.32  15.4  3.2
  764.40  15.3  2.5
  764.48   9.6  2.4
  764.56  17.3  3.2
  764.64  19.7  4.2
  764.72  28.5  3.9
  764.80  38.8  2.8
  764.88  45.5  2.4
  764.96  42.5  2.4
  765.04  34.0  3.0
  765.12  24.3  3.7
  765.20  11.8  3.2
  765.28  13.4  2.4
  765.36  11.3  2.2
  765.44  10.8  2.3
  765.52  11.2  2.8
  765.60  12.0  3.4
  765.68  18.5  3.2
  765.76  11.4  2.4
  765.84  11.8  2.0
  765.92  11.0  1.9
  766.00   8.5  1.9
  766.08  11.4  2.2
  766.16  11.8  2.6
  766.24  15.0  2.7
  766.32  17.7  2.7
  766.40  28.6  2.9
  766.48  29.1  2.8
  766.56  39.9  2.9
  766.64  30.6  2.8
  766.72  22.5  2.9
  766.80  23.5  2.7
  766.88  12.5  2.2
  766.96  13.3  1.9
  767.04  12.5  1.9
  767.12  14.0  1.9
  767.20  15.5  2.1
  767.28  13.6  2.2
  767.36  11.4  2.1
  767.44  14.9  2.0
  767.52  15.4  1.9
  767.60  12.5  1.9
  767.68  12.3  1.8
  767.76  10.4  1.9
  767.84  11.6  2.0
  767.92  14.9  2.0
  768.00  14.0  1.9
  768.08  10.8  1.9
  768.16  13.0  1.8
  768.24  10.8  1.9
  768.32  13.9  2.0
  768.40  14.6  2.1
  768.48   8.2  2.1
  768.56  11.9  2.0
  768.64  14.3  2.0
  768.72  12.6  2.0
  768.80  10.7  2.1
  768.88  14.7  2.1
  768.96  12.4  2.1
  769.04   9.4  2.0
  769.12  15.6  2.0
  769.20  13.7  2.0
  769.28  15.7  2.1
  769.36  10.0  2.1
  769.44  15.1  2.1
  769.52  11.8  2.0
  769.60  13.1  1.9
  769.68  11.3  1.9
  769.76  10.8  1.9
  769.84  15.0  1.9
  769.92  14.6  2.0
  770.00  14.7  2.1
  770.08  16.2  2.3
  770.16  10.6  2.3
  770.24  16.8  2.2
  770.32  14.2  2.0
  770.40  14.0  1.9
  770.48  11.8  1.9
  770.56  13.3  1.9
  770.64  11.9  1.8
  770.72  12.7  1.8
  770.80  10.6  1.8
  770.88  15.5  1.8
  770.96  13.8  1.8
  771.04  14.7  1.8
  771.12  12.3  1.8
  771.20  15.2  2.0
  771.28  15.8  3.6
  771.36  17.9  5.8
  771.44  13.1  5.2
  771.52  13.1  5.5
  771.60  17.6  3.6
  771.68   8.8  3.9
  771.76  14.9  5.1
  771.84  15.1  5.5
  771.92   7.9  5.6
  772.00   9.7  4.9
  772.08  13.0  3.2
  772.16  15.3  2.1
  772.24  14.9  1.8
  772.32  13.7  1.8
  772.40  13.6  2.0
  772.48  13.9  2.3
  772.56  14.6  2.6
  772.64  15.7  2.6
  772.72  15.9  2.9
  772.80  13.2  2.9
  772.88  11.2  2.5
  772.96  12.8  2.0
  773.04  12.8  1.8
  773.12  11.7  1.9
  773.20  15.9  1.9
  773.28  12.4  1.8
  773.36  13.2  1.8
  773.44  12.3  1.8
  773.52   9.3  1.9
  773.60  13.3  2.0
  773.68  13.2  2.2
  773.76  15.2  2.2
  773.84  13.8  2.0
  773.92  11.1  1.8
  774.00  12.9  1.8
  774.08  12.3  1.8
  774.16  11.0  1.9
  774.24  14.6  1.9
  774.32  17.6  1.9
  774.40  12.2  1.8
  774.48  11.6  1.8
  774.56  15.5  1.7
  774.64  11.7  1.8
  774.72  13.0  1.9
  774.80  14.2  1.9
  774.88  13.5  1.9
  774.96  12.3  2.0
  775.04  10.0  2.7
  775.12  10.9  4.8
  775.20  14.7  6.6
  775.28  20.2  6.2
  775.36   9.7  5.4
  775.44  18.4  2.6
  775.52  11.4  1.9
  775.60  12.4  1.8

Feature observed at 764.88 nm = [S II]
